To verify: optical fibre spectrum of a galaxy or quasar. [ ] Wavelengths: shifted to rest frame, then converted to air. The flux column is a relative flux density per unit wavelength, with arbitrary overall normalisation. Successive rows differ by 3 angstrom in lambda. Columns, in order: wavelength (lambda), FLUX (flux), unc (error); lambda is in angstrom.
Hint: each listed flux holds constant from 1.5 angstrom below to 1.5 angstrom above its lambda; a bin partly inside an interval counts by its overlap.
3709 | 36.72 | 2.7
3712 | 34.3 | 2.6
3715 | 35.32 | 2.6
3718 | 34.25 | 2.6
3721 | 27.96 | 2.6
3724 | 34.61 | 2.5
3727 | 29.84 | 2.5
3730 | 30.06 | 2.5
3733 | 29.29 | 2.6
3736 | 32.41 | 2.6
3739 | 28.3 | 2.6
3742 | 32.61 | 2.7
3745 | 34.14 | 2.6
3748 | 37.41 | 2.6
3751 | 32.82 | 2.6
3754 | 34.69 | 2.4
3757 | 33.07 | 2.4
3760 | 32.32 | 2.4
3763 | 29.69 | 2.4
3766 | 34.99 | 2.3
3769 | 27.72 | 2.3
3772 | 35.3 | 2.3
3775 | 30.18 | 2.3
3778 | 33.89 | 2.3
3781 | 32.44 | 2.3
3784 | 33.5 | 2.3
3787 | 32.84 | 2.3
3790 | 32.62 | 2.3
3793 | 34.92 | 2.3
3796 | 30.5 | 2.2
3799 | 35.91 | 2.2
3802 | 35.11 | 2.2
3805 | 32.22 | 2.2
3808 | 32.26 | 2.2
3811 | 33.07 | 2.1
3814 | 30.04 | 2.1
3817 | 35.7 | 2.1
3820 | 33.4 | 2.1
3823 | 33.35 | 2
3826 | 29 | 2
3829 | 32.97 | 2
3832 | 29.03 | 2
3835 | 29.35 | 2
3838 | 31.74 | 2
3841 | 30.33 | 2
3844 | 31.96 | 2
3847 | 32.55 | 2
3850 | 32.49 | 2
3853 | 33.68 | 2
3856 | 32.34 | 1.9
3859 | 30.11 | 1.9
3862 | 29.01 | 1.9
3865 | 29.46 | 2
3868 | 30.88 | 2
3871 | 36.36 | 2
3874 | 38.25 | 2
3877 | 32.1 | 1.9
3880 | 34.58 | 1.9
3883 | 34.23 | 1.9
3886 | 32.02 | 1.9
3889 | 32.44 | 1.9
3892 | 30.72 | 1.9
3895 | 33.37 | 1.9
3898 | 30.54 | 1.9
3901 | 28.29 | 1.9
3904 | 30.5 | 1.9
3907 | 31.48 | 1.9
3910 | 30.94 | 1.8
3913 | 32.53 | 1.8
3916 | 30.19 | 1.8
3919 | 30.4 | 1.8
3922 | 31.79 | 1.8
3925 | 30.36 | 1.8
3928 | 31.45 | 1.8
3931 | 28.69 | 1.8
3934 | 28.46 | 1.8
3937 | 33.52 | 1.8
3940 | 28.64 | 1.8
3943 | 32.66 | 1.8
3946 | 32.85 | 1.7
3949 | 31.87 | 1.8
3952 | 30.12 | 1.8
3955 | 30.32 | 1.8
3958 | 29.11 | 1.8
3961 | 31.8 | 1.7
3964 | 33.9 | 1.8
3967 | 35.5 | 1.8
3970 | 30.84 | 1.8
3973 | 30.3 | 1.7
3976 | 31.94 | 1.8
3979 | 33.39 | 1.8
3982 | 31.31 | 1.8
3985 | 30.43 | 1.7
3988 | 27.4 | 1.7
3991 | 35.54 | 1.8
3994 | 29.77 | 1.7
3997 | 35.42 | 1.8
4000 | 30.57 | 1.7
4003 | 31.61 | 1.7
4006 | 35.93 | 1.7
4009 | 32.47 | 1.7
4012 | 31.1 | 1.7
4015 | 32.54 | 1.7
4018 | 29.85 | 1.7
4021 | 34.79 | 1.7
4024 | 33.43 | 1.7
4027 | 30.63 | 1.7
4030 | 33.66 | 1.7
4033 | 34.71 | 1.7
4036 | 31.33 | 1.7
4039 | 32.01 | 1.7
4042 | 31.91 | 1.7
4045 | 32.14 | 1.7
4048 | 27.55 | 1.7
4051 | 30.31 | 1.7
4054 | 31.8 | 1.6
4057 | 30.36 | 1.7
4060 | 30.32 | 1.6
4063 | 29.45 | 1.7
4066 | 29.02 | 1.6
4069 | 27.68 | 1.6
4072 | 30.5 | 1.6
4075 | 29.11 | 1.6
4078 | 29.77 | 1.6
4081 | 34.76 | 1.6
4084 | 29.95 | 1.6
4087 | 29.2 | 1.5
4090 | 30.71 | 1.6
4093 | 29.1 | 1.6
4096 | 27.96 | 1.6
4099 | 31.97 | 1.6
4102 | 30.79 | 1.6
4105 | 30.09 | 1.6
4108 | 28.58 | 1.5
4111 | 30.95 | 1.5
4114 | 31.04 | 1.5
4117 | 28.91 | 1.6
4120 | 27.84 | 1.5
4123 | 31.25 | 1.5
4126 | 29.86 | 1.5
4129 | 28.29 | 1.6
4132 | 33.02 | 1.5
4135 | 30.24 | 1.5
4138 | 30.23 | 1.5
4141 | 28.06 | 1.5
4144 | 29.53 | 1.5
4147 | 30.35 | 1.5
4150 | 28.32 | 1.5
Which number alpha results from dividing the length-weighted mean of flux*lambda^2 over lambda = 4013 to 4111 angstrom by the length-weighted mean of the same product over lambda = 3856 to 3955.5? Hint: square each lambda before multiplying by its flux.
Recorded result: 1.1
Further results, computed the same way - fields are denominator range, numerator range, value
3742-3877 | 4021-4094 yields 1.08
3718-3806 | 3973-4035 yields 1.12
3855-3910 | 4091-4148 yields 1.05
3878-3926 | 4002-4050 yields 1.09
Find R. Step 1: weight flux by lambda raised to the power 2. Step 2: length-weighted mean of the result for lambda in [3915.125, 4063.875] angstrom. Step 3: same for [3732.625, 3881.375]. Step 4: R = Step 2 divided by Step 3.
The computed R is 1.1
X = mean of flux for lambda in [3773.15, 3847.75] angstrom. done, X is 32.4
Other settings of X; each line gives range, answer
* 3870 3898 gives 33.6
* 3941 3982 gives 31.8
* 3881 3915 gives 31.6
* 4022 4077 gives 30.9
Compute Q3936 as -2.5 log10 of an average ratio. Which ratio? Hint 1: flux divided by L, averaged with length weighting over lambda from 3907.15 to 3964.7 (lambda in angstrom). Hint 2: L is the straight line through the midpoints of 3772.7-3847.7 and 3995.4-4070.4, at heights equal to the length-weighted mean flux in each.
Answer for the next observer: 0.03 mag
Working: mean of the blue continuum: 32.4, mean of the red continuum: 31.6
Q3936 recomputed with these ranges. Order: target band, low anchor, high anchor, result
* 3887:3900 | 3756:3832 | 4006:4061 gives 0.022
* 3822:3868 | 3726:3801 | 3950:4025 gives 0.040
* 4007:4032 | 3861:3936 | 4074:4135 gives -0.058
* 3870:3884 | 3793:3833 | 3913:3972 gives -0.102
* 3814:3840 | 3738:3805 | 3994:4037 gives 0.041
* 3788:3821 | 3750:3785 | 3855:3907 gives -0.029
